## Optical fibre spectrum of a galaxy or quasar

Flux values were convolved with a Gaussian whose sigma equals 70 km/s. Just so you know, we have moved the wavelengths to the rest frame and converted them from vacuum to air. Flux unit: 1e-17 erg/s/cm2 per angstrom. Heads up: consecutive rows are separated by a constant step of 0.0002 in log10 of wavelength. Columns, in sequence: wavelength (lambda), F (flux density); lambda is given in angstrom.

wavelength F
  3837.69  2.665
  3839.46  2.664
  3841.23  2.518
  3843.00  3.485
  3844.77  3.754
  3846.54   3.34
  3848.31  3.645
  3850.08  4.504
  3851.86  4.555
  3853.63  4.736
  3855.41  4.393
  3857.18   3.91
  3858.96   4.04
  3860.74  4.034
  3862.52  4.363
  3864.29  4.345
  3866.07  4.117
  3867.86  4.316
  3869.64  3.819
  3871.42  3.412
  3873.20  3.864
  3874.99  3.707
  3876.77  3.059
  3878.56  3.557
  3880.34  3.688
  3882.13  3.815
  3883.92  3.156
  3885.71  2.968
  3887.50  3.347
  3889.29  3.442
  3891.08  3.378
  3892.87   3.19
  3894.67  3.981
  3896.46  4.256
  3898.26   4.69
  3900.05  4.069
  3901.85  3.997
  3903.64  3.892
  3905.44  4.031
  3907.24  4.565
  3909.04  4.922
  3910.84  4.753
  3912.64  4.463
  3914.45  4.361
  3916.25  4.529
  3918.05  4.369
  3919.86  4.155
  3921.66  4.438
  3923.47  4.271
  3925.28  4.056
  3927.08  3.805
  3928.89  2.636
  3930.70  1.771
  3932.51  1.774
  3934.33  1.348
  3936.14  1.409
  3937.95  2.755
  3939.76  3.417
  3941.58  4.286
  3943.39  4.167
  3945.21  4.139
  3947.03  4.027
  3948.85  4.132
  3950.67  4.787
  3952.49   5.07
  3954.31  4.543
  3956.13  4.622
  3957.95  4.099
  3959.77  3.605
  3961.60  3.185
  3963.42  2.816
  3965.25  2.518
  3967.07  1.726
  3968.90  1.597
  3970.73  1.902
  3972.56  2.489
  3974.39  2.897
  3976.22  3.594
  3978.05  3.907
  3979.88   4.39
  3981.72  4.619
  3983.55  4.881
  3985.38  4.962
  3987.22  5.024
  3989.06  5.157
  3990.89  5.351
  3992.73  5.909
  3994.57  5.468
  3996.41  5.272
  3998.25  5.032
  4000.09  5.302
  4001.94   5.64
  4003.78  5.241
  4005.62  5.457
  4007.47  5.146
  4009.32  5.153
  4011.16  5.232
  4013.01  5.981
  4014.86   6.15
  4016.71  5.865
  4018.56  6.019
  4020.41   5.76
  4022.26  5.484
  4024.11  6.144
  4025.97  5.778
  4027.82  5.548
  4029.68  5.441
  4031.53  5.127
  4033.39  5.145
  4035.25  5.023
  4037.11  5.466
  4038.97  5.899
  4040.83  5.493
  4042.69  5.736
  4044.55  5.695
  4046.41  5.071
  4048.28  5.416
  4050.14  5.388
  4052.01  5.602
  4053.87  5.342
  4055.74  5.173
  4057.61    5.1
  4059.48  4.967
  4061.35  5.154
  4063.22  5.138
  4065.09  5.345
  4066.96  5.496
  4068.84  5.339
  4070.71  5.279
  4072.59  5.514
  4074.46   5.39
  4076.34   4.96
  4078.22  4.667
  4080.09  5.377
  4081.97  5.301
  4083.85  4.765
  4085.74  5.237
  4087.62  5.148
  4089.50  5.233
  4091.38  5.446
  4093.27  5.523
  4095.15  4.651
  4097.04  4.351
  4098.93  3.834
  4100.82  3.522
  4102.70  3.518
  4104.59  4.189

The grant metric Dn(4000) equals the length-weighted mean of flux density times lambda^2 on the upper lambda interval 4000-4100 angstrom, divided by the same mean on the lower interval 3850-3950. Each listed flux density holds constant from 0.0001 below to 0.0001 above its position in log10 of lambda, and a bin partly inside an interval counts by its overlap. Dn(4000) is 1.51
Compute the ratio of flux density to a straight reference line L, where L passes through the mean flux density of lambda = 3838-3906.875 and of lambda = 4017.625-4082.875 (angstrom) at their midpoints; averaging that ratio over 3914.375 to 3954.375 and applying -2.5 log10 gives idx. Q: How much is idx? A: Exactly 0.196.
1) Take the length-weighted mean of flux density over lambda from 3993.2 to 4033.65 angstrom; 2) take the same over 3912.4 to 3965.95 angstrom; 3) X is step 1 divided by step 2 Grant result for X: 1.52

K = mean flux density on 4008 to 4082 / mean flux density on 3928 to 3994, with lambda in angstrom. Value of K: 1.50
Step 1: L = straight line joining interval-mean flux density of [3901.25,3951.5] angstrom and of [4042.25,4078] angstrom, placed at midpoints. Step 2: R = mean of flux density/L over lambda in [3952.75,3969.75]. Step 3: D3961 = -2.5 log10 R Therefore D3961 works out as 0.256 mag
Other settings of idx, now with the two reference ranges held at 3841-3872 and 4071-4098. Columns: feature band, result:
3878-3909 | 0.10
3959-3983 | 0.44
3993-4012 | -0.13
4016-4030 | -0.20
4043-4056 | -0.10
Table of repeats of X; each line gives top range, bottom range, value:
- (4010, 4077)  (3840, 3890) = 1.45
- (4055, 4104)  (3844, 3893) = 1.30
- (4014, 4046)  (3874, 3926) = 1.42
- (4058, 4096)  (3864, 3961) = 1.37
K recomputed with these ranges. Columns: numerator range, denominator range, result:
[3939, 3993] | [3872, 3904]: 1.07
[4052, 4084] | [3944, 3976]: 1.52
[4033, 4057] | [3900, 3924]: 1.24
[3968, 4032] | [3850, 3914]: 1.24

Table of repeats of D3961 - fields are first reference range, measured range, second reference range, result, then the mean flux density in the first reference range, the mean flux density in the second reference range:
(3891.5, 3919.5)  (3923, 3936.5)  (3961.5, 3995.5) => 0.49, 4.25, 3.83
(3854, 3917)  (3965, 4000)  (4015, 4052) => 0.23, 3.96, 5.57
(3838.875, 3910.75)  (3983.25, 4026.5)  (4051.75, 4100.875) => -0.18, 3.85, 5.09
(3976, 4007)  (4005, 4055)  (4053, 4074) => -0.08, 5.05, 5.26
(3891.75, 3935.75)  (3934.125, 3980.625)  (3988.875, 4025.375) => 0.33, 3.81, 5.55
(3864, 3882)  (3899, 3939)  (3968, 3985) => -0.01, 3.77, 3.42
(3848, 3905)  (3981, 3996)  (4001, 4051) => -0.01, 3.89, 5.54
